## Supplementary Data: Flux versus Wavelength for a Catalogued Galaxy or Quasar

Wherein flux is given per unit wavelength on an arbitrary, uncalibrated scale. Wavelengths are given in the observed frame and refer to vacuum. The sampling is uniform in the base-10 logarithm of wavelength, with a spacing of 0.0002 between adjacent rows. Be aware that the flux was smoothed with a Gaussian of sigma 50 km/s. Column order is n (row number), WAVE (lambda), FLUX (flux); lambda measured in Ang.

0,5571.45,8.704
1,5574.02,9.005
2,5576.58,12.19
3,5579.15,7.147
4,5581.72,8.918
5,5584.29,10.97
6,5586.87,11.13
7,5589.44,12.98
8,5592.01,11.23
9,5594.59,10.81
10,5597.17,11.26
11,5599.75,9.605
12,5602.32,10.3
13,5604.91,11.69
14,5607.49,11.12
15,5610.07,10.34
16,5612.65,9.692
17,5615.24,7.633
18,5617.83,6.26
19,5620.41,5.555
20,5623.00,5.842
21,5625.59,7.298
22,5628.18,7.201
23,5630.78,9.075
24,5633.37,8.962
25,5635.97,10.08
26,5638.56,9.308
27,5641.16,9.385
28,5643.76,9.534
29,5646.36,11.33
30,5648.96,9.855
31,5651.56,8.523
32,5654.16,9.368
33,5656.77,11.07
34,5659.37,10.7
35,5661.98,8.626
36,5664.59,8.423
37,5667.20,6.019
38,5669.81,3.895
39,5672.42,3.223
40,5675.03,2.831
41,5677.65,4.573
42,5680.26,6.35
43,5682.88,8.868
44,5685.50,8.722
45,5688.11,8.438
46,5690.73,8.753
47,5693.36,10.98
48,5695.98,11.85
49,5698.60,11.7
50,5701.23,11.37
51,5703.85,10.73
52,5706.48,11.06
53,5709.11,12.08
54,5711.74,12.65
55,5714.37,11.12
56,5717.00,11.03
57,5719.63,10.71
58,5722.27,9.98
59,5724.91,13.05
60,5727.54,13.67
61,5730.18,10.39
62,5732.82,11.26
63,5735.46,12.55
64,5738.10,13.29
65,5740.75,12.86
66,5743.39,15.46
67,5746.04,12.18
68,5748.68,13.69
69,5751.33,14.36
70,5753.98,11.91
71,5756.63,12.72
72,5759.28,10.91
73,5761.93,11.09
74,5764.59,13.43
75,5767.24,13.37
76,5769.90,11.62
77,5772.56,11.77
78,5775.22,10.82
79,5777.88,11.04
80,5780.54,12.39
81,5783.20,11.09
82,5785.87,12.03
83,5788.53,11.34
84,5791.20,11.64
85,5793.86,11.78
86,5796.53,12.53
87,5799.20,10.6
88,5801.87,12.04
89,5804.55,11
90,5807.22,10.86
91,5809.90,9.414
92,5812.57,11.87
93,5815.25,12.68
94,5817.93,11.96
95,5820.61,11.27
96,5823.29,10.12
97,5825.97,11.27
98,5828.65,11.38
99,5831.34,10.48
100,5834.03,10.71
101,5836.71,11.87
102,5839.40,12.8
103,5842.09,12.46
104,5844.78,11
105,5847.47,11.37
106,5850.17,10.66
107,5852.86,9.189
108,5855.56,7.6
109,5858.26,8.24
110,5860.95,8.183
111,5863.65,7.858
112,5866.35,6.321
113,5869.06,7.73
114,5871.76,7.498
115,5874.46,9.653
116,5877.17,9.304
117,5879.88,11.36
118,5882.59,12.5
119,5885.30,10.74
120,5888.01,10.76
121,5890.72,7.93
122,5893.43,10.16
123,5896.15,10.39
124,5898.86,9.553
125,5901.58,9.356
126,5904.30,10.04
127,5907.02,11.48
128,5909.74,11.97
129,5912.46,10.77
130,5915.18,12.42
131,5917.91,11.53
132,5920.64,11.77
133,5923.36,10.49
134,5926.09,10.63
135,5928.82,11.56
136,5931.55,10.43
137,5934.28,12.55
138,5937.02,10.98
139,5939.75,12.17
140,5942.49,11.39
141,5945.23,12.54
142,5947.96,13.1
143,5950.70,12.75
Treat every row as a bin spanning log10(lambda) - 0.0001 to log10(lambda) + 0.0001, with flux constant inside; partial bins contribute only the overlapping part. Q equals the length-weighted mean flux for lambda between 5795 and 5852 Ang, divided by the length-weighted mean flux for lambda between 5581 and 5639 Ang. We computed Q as 1.2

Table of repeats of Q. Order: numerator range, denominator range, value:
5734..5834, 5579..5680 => 1.36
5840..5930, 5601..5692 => 1.22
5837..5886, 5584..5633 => 1.03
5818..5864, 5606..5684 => 1.30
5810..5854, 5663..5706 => 1.41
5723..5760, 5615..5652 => 1.51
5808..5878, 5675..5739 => 0.97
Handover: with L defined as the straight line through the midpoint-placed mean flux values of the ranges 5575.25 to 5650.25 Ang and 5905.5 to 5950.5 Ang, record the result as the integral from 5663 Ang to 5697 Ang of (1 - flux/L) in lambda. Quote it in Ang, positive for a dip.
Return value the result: 9.79 Ang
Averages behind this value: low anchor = 9.54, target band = 7.12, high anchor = 11.6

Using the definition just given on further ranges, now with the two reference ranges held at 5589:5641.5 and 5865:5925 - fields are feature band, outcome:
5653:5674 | 4.1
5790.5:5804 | -2.5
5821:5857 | -3.1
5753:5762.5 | -1.9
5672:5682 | 5.2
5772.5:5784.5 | -2.0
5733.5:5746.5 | -4.8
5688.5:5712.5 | -3.9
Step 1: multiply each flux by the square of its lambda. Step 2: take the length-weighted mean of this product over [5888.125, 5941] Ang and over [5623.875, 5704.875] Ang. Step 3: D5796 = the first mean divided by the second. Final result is 1.4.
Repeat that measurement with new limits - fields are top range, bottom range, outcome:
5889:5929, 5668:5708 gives 1.40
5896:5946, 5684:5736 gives 1.08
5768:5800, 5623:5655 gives 1.35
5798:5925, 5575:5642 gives 1.21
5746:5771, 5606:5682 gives 1.63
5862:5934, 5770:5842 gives 0.92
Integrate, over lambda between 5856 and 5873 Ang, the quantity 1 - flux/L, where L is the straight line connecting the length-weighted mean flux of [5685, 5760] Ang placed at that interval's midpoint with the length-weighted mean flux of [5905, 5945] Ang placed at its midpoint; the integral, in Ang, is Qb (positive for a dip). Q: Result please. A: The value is 5.7 Ang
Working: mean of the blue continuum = 11.7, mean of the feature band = 7.64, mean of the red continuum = 11.4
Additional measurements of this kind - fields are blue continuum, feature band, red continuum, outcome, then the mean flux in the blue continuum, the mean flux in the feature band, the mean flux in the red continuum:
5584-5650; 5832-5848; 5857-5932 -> -2.8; 9.53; 11.7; 10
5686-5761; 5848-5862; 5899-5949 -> 3.1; 11.8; 8.94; 11.3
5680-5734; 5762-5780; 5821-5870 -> -2.6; 10.8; 12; 10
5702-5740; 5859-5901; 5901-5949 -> 7.9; 11.7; 9.32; 11.4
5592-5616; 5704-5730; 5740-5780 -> 0.6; 10.4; 11.6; 12.5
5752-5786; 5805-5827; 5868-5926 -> 0.3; 11.9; 11.2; 10.4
